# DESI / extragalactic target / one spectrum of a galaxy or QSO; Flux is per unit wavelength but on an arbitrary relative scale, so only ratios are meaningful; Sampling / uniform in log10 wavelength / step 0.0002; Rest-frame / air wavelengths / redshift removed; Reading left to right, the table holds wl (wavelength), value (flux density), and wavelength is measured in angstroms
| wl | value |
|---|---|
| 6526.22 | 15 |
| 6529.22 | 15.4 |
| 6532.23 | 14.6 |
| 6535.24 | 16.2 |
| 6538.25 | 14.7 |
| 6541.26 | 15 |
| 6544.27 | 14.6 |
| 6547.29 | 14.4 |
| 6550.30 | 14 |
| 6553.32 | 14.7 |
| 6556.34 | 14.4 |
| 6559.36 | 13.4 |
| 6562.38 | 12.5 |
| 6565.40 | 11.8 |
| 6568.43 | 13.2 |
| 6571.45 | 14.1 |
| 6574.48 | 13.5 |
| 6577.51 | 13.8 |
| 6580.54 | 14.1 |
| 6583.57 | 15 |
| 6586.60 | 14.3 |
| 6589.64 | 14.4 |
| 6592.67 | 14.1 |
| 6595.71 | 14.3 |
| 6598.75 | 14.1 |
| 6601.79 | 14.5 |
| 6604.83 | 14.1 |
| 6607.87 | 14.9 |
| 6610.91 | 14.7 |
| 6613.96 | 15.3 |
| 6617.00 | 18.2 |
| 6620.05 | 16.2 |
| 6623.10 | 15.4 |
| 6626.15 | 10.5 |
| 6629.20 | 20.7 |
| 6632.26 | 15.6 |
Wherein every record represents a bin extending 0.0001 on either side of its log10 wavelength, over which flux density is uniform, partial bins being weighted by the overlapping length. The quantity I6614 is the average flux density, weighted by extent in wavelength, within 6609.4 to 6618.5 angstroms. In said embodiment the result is 16.1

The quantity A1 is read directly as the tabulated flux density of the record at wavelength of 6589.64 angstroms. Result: 14.4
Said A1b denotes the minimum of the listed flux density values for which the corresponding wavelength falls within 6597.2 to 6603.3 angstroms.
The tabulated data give 14.1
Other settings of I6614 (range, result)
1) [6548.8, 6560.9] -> 14.1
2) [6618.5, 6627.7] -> 14.1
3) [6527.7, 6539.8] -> 15.2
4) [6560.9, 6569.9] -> 12.5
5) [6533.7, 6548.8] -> 15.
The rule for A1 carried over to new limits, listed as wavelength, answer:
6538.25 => 14.7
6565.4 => 11.8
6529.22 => 15.4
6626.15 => 10.5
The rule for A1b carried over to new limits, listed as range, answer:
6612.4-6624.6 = 15.3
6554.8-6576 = 11.8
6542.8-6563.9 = 12.5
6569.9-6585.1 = 13.5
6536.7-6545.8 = 14.6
